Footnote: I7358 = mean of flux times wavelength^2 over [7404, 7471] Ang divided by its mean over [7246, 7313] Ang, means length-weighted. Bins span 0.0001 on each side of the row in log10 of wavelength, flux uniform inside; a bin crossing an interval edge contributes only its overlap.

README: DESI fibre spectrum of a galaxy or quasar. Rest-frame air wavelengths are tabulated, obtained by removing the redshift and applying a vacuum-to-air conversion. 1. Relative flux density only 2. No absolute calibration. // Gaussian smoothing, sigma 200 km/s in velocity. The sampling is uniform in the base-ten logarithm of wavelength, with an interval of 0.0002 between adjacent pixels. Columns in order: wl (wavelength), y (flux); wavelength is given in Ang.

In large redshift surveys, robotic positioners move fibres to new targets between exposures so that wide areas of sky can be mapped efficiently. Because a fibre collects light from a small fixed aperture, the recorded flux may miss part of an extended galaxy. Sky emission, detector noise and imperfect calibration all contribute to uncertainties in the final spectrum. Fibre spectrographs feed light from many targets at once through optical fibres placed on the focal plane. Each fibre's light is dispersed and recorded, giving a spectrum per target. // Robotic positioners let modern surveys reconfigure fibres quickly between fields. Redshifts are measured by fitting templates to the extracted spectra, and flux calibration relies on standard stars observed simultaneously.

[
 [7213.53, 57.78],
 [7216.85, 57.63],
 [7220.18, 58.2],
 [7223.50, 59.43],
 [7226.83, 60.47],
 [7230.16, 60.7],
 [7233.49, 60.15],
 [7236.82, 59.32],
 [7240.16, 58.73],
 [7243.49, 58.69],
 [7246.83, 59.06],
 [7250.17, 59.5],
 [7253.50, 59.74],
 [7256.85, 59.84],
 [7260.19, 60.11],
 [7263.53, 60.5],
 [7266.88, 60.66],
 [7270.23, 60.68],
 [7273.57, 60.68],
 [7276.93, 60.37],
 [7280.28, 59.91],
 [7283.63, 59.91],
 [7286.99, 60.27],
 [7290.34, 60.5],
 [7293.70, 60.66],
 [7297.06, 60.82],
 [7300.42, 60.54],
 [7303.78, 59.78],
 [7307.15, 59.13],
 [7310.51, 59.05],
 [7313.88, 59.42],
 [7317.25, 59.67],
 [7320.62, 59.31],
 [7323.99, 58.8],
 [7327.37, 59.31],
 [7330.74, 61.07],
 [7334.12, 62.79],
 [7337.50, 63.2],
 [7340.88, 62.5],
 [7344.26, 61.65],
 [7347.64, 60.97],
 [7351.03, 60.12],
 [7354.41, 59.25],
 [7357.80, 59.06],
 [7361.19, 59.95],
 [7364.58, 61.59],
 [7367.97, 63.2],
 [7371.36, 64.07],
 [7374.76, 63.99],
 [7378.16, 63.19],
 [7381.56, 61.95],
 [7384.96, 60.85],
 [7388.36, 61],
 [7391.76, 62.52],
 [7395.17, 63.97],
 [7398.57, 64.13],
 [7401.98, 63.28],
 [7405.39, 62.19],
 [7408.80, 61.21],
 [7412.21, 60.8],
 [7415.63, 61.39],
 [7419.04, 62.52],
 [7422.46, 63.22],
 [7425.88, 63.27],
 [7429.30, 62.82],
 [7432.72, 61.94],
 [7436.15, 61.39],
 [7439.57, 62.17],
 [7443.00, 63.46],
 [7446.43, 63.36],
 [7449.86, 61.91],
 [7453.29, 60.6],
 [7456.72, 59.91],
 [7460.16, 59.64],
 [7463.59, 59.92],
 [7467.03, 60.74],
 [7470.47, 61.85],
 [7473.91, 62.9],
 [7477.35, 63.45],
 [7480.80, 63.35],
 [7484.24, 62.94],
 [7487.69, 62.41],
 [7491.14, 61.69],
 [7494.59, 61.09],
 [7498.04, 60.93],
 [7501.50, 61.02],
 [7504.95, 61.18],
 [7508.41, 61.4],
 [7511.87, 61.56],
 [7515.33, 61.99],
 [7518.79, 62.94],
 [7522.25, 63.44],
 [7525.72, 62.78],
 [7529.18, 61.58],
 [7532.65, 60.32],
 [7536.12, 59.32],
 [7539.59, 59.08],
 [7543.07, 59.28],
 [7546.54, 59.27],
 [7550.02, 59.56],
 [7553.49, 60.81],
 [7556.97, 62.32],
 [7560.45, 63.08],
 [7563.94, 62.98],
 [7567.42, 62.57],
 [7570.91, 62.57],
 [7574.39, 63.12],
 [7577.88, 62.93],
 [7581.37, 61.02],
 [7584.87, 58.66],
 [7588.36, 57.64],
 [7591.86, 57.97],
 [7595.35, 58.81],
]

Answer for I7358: 1.07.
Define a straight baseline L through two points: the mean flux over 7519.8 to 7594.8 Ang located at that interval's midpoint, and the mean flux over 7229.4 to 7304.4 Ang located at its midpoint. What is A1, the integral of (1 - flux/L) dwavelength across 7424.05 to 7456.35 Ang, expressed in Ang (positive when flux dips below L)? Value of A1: -0.87 Ang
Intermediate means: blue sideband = 60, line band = 62.2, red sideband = 61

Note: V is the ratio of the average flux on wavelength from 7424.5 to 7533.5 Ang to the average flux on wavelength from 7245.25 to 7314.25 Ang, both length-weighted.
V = 1.0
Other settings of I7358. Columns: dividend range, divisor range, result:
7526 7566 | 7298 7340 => 1.07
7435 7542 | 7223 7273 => 1.10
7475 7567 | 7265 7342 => 1.08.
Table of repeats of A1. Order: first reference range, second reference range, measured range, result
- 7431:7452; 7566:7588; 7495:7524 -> 0.1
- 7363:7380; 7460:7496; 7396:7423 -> 0.2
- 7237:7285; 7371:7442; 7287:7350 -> 0.4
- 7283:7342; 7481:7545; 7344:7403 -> -1.2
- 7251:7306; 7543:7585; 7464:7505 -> -0.5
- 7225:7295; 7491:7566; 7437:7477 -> -0.4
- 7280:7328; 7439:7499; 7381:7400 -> -0.5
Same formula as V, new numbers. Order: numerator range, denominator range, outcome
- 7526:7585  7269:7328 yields 1.02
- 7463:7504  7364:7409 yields 0.99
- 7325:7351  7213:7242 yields 1.04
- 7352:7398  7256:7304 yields 1.03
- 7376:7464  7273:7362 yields 1.03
